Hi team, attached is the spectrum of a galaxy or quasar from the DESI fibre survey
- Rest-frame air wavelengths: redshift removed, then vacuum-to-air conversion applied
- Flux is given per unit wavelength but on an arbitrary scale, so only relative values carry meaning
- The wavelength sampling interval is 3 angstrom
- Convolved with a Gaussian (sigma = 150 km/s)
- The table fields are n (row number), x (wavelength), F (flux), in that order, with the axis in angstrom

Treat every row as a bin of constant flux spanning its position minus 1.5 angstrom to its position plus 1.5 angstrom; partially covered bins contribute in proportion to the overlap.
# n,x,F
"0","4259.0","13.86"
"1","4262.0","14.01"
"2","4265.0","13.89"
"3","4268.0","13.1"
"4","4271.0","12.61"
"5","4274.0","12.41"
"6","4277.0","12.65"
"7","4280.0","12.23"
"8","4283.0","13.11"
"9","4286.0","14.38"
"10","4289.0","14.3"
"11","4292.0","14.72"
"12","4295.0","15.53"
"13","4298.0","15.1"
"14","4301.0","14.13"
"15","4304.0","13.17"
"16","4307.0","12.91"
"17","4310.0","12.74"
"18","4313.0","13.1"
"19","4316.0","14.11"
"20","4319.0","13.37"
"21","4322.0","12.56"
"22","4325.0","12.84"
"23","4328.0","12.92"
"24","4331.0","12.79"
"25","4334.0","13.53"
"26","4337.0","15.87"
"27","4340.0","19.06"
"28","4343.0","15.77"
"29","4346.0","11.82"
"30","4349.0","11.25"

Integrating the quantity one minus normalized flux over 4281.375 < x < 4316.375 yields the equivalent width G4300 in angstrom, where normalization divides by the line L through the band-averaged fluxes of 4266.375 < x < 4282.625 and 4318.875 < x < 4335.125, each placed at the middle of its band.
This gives -3.1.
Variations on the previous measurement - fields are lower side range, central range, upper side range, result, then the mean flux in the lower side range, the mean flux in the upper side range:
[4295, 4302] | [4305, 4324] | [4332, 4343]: 2.7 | 14.8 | 15.9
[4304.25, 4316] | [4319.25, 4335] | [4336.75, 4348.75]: 1.4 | 13.1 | 15.1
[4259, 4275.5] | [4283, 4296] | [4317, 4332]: -1.4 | 13.3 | 12.9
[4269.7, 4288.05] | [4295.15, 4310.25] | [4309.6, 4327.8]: -0.9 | 12.9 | 13.1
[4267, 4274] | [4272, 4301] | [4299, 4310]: -1.7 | 12.7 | 13.4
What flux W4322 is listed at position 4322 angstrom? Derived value 12.56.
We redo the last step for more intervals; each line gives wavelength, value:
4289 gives 14.3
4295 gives 15.53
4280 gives 12.23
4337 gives 15.87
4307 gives 12.91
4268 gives 13.1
